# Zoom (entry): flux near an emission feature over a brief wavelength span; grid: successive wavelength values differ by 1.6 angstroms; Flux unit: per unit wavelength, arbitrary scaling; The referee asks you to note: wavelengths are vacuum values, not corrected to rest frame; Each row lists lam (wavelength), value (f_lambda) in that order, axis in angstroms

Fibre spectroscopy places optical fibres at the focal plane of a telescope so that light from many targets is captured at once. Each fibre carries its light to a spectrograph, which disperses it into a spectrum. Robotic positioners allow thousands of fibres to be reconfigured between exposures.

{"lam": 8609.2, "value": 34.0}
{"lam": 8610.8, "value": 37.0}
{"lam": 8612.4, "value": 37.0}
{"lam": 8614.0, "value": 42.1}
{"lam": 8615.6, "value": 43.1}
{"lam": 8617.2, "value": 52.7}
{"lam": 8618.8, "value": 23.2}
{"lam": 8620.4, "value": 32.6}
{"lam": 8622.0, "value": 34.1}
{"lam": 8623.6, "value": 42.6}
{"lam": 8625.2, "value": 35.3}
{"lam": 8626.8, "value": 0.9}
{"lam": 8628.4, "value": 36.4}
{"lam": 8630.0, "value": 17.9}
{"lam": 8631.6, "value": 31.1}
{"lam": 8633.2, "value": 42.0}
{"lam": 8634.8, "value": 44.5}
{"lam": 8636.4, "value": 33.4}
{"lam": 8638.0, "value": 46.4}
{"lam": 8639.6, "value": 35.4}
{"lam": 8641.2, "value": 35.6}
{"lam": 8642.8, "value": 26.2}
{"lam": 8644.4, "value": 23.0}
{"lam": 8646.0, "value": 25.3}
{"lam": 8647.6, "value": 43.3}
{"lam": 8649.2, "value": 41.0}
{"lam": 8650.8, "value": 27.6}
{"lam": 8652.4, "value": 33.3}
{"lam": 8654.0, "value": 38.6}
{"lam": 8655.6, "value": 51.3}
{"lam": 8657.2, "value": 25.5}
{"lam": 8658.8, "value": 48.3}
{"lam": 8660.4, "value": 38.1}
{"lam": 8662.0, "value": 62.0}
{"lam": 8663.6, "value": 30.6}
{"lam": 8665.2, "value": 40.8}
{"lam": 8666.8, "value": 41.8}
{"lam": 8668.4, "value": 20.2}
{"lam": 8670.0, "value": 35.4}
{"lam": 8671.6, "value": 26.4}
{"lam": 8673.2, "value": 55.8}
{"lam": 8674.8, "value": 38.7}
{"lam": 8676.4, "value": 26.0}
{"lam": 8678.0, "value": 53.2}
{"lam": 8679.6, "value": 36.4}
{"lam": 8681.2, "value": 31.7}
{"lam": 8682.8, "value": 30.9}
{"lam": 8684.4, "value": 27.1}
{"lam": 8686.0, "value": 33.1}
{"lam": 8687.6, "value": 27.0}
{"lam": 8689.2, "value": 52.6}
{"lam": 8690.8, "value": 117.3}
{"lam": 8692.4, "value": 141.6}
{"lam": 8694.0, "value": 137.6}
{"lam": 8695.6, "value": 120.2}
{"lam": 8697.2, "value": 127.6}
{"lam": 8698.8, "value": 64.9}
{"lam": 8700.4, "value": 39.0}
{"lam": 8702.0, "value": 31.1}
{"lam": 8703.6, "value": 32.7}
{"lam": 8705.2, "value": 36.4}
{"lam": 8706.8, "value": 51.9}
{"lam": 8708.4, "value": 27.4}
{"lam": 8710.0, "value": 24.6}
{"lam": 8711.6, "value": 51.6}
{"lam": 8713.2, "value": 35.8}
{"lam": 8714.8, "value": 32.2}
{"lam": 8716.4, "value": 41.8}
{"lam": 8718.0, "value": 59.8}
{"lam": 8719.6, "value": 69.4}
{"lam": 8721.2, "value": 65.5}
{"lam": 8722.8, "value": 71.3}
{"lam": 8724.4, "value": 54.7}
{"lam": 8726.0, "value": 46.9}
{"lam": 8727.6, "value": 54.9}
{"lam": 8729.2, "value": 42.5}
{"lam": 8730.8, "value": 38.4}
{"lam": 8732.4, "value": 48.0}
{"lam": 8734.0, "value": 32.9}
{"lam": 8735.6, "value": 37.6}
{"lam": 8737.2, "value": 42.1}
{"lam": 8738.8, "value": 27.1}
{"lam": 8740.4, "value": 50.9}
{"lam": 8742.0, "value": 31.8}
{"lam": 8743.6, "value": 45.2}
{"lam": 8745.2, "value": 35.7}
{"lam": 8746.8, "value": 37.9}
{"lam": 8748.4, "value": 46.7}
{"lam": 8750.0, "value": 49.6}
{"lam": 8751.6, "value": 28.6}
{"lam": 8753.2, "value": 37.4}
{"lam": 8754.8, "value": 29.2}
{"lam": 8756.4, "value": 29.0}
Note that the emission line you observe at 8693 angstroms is H-alpha 6563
